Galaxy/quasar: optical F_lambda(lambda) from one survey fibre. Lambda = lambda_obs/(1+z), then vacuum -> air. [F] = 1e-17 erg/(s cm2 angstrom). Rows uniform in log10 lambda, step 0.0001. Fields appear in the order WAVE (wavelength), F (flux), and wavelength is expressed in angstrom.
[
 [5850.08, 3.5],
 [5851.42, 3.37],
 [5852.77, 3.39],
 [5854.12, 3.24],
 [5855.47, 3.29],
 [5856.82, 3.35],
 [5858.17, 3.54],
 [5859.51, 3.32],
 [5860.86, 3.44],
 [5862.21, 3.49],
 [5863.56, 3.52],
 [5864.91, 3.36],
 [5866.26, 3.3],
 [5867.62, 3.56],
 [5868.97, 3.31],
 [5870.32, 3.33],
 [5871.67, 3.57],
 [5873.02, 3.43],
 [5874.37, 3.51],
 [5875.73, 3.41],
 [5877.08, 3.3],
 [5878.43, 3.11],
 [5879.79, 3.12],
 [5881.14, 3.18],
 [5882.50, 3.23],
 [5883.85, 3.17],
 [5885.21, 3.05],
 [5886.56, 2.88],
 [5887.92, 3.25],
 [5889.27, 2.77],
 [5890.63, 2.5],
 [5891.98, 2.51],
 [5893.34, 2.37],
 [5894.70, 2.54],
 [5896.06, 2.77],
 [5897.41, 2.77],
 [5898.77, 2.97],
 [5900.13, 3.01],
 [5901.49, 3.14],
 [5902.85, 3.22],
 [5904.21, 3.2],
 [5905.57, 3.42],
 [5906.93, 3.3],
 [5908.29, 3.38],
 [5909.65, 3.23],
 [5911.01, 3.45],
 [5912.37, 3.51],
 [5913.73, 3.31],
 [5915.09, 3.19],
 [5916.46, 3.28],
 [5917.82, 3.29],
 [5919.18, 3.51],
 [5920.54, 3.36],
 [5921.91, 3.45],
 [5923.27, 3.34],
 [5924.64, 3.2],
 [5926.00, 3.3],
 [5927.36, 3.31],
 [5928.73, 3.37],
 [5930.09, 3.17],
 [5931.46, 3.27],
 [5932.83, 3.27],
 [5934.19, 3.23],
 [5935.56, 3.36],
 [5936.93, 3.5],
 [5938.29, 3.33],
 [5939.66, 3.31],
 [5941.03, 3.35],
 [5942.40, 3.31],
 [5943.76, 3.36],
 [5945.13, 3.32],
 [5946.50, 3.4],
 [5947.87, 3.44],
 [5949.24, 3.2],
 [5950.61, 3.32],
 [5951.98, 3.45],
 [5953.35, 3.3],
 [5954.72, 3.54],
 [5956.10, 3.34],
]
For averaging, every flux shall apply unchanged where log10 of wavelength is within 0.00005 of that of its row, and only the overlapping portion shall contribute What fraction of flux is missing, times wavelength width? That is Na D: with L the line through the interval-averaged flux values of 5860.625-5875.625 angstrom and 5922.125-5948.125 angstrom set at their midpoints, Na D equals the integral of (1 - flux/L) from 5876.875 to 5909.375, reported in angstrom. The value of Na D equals 3.7 angstrom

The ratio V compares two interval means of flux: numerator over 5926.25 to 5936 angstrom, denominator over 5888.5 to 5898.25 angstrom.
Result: 1.3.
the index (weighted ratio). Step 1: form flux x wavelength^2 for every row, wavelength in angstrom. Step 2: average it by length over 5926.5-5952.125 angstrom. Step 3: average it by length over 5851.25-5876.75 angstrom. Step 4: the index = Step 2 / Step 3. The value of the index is 1.00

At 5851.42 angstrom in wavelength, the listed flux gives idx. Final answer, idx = 3.37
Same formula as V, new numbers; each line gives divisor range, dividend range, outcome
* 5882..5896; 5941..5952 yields 1.19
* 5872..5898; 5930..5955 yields 1.11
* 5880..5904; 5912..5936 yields 1.14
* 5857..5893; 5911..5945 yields 1.03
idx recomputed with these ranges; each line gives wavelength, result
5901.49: 3.14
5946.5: 3.4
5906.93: 3.3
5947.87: 3.44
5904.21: 3.2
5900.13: 3.01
